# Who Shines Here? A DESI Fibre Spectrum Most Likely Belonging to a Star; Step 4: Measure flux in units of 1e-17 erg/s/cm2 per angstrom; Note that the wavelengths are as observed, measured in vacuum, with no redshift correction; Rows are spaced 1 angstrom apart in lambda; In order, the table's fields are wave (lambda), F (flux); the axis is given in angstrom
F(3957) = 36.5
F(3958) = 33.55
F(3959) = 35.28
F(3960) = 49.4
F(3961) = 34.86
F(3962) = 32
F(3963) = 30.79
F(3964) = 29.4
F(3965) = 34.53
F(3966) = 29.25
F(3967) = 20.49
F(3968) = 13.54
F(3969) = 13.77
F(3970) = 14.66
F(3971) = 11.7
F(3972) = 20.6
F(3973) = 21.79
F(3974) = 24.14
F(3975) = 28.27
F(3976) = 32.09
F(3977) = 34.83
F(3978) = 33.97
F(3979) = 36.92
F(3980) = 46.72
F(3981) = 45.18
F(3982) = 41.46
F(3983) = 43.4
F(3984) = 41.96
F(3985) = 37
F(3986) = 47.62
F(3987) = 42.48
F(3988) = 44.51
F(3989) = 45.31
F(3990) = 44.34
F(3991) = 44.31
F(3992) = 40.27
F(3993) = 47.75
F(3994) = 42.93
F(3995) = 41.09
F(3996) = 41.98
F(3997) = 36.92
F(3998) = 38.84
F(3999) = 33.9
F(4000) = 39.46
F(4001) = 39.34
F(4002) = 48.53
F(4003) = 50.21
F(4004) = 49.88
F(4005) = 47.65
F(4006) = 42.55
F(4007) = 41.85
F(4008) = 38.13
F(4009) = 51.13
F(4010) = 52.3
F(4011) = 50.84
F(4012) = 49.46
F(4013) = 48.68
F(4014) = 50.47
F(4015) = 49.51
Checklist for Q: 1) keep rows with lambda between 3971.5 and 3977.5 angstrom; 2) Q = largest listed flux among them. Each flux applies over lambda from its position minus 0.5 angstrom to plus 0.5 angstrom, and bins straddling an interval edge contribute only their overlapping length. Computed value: 34.83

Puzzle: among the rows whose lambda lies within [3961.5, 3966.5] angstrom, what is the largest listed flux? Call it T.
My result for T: 34.53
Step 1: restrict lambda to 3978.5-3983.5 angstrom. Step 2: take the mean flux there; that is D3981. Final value 42.7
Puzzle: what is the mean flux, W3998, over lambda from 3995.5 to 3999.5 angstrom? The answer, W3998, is 37.9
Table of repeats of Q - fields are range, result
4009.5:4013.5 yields 52.3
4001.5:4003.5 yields 50.21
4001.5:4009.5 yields 51.13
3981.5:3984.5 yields 43.4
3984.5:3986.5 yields 47.62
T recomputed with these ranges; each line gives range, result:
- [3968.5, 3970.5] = 14.66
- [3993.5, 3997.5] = 42.93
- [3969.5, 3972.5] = 20.6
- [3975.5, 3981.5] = 46.72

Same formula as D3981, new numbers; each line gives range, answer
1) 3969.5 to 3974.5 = 18.6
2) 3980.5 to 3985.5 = 41.8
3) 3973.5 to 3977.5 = 29.8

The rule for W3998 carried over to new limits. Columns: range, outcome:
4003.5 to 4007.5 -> 45.5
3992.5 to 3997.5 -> 42.1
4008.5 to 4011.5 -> 51.4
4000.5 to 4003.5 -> 46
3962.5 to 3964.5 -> 30.1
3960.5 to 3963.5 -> 32.6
